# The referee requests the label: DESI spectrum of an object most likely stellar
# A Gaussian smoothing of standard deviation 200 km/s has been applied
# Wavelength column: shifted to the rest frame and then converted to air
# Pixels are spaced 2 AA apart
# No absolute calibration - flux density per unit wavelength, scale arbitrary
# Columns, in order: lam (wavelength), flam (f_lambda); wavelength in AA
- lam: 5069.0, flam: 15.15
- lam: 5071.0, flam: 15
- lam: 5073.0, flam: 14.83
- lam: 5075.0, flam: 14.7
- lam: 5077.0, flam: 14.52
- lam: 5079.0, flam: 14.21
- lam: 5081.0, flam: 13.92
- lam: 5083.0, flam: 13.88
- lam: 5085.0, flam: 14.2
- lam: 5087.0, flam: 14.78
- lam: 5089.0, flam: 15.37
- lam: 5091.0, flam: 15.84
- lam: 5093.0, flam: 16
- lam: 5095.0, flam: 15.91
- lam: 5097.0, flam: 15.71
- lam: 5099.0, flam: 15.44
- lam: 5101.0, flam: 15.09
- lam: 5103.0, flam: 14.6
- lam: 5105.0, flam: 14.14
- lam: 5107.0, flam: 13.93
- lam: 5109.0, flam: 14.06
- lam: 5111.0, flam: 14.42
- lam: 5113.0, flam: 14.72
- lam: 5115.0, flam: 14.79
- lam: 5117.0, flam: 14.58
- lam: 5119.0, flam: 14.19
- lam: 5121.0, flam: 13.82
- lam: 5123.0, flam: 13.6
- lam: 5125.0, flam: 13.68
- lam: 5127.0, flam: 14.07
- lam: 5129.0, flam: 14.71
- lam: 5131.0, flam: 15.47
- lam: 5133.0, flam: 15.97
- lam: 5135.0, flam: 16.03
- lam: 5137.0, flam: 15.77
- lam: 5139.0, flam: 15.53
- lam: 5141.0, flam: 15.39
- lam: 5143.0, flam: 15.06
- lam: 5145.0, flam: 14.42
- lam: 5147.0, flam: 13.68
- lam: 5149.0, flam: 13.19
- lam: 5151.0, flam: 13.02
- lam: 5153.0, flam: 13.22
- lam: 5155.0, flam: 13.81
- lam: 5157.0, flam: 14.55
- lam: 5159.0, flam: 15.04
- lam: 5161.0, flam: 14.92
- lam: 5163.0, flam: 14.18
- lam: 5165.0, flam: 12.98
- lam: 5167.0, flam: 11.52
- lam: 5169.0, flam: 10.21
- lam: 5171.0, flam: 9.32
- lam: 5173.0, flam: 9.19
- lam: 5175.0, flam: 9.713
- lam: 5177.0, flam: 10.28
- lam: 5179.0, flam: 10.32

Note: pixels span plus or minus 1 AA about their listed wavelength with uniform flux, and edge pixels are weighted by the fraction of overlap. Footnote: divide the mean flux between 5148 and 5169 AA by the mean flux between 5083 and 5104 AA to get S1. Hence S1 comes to 0.89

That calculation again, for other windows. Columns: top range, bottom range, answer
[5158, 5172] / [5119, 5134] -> 0.87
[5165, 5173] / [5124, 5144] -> 0.69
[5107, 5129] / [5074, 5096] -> 0.96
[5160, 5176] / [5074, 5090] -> 0.80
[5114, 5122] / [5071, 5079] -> 0.98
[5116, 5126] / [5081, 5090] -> 0.96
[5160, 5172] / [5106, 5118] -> 0.85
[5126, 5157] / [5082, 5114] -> 0.98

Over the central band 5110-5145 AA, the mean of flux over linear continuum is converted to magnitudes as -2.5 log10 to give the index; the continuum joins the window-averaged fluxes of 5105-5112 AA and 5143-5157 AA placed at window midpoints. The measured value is -0.06 mag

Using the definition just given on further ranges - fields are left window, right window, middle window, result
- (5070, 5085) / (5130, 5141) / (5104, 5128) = 0.08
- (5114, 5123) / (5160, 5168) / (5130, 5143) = -0.13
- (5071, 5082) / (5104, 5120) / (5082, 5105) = -0.05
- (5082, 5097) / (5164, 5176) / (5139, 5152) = -0.19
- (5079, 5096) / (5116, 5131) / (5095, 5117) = -0.01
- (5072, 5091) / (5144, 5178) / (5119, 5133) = -0.07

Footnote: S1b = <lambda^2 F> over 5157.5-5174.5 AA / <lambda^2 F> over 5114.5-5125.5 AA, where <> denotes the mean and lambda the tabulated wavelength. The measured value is 0.9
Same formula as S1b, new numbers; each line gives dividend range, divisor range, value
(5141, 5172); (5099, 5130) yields 0.95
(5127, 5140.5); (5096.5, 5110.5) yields 1.07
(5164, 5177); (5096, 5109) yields 0.73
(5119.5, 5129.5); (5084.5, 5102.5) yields 0.92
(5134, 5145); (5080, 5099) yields 1.04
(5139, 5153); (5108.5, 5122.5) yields 1.00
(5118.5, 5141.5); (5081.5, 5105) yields 1.00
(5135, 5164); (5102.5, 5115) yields 1.03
